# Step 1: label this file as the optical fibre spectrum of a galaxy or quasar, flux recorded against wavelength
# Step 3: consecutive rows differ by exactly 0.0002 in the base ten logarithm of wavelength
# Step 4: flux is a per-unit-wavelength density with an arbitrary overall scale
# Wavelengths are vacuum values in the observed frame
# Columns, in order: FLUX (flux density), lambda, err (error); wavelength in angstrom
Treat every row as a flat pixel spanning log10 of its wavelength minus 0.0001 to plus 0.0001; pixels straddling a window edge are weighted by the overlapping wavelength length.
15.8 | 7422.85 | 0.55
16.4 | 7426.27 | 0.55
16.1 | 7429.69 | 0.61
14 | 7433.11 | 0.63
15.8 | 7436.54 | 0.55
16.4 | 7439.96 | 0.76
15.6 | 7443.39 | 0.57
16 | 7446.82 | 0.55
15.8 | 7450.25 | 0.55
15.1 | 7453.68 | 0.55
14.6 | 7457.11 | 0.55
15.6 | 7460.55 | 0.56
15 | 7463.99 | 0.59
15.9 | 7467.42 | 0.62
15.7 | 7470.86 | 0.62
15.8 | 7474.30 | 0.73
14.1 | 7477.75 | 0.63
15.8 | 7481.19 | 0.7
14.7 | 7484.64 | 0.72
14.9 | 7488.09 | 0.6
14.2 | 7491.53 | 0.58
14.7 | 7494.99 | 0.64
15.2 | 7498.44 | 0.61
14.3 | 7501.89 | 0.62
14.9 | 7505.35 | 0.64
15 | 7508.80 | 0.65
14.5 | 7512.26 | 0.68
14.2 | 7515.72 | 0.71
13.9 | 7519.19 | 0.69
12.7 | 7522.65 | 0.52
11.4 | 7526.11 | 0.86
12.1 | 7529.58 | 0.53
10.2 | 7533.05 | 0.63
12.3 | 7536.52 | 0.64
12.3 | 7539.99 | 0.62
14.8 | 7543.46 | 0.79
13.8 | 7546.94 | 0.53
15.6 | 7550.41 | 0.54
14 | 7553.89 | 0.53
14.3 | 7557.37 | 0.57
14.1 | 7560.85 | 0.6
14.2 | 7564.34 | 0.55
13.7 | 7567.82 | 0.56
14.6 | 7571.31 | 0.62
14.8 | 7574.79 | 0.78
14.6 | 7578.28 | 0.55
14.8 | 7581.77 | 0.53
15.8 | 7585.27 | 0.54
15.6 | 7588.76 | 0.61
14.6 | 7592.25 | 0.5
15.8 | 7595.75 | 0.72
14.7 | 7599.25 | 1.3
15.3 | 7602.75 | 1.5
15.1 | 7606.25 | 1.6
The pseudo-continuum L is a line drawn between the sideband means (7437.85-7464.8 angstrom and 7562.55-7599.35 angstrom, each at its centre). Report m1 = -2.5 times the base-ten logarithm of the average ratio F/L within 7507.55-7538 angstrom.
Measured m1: 0.18 mag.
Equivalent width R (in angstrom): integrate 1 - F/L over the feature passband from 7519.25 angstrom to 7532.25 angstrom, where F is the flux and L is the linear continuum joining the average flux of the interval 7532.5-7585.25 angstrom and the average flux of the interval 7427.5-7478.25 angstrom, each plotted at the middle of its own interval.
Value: 2.1 angstrom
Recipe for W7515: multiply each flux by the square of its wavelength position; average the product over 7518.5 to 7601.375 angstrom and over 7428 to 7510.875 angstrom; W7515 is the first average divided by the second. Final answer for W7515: 0.94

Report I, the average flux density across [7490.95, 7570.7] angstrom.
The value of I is 13.8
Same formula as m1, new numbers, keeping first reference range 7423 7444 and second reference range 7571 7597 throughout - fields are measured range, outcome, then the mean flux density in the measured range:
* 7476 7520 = 0.057 mag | 14.7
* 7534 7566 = 0.104 mag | 13.8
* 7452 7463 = 0.038 mag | 15.1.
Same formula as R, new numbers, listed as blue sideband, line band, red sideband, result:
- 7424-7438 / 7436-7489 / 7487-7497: -1.2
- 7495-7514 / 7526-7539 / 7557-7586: 2.8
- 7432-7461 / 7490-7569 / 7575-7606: 7.8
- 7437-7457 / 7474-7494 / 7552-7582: 0.6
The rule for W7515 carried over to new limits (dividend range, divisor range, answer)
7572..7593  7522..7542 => 1.29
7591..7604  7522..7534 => 1.33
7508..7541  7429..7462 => 0.84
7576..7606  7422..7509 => 1.02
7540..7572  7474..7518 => 0.98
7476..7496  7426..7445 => 0.95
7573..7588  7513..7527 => 1.15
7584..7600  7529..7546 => 1.25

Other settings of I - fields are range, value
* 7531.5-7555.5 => 13.3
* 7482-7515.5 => 14.7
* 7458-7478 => 15.4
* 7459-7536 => 14.3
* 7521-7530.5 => 12.1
